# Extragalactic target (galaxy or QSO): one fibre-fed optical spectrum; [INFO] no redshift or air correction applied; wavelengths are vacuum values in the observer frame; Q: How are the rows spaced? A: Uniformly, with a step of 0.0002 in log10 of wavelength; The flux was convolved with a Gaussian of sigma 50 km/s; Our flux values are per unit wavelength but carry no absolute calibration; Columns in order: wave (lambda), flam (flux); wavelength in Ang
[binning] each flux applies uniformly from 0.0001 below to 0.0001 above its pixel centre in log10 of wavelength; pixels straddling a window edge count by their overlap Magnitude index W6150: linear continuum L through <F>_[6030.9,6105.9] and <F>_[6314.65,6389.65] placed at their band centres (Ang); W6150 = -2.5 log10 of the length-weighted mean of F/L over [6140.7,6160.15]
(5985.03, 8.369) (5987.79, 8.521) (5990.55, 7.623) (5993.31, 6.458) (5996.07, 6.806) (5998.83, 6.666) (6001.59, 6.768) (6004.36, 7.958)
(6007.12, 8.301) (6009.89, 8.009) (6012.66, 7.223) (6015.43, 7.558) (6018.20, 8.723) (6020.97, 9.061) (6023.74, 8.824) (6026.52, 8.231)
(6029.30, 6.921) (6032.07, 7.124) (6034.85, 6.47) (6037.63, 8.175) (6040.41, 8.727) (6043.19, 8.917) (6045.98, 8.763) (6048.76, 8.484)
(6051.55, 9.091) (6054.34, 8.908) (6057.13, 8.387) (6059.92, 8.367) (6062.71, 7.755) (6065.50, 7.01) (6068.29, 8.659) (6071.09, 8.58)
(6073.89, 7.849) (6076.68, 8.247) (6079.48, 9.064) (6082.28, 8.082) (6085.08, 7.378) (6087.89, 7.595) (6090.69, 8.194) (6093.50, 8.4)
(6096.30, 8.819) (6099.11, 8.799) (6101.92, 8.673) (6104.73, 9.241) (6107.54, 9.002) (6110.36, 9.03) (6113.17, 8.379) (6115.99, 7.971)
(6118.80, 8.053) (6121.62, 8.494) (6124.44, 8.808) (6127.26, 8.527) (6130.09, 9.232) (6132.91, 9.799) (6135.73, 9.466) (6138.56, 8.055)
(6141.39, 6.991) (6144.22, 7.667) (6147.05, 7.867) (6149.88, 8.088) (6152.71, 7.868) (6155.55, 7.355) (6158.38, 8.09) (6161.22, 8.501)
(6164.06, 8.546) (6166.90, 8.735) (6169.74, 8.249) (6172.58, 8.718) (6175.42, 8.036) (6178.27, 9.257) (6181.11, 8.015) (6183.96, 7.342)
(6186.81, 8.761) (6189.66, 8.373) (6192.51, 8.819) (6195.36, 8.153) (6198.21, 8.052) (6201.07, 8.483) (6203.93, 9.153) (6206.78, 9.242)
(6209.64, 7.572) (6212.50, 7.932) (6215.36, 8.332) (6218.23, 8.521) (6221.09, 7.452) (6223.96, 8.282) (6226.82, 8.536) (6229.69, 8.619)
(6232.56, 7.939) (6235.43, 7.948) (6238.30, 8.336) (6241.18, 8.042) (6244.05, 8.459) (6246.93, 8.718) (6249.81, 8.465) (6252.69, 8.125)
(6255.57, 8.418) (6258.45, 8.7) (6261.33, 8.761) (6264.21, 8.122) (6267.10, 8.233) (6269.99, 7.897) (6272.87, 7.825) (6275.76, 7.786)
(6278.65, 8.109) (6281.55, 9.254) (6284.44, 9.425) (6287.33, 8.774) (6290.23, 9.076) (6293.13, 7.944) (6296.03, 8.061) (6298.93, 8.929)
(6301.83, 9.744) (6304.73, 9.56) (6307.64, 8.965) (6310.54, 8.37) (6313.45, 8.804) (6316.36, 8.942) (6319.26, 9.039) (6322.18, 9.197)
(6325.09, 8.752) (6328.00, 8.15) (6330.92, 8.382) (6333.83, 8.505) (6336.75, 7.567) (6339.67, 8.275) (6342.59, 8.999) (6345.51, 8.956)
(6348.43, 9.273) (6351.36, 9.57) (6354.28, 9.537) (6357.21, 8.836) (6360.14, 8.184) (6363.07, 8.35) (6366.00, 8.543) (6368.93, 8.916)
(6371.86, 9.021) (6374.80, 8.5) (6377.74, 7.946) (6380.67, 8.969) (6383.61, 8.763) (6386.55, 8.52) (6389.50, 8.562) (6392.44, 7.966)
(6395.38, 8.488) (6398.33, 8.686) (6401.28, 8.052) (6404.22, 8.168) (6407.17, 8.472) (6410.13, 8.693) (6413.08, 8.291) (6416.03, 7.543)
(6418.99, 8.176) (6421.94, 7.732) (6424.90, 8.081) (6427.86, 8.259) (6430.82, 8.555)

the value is 0.09 mag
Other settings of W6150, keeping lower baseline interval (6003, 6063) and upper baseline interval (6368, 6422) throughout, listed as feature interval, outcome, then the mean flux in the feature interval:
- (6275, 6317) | -0.057 mag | 8.79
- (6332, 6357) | -0.057 mag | 8.83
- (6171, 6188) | -0.009 mag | 8.35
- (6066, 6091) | 0.010 mag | 8.14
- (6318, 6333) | -0.042 mag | 8.69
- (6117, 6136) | -0.078 mag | 8.86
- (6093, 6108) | -0.078 mag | 8.84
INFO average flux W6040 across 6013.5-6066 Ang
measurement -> 8.19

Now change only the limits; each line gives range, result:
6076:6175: 8.4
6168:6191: 8.35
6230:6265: 8.35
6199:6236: 8.31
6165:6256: 8.35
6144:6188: 8.21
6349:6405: 8.62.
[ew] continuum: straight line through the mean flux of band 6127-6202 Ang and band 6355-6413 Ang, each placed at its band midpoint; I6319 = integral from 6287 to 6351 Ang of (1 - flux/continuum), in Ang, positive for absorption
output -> -2.2 Ang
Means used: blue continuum 8.33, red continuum 8.51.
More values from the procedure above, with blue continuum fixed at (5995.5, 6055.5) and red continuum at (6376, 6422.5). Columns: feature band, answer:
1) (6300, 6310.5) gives -1.3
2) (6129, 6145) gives -0.9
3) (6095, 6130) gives -2.6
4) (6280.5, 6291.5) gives -1.2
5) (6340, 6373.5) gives -2.5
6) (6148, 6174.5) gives -0.4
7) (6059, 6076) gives 0.0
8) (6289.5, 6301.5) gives -0.5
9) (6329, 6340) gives 0.1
